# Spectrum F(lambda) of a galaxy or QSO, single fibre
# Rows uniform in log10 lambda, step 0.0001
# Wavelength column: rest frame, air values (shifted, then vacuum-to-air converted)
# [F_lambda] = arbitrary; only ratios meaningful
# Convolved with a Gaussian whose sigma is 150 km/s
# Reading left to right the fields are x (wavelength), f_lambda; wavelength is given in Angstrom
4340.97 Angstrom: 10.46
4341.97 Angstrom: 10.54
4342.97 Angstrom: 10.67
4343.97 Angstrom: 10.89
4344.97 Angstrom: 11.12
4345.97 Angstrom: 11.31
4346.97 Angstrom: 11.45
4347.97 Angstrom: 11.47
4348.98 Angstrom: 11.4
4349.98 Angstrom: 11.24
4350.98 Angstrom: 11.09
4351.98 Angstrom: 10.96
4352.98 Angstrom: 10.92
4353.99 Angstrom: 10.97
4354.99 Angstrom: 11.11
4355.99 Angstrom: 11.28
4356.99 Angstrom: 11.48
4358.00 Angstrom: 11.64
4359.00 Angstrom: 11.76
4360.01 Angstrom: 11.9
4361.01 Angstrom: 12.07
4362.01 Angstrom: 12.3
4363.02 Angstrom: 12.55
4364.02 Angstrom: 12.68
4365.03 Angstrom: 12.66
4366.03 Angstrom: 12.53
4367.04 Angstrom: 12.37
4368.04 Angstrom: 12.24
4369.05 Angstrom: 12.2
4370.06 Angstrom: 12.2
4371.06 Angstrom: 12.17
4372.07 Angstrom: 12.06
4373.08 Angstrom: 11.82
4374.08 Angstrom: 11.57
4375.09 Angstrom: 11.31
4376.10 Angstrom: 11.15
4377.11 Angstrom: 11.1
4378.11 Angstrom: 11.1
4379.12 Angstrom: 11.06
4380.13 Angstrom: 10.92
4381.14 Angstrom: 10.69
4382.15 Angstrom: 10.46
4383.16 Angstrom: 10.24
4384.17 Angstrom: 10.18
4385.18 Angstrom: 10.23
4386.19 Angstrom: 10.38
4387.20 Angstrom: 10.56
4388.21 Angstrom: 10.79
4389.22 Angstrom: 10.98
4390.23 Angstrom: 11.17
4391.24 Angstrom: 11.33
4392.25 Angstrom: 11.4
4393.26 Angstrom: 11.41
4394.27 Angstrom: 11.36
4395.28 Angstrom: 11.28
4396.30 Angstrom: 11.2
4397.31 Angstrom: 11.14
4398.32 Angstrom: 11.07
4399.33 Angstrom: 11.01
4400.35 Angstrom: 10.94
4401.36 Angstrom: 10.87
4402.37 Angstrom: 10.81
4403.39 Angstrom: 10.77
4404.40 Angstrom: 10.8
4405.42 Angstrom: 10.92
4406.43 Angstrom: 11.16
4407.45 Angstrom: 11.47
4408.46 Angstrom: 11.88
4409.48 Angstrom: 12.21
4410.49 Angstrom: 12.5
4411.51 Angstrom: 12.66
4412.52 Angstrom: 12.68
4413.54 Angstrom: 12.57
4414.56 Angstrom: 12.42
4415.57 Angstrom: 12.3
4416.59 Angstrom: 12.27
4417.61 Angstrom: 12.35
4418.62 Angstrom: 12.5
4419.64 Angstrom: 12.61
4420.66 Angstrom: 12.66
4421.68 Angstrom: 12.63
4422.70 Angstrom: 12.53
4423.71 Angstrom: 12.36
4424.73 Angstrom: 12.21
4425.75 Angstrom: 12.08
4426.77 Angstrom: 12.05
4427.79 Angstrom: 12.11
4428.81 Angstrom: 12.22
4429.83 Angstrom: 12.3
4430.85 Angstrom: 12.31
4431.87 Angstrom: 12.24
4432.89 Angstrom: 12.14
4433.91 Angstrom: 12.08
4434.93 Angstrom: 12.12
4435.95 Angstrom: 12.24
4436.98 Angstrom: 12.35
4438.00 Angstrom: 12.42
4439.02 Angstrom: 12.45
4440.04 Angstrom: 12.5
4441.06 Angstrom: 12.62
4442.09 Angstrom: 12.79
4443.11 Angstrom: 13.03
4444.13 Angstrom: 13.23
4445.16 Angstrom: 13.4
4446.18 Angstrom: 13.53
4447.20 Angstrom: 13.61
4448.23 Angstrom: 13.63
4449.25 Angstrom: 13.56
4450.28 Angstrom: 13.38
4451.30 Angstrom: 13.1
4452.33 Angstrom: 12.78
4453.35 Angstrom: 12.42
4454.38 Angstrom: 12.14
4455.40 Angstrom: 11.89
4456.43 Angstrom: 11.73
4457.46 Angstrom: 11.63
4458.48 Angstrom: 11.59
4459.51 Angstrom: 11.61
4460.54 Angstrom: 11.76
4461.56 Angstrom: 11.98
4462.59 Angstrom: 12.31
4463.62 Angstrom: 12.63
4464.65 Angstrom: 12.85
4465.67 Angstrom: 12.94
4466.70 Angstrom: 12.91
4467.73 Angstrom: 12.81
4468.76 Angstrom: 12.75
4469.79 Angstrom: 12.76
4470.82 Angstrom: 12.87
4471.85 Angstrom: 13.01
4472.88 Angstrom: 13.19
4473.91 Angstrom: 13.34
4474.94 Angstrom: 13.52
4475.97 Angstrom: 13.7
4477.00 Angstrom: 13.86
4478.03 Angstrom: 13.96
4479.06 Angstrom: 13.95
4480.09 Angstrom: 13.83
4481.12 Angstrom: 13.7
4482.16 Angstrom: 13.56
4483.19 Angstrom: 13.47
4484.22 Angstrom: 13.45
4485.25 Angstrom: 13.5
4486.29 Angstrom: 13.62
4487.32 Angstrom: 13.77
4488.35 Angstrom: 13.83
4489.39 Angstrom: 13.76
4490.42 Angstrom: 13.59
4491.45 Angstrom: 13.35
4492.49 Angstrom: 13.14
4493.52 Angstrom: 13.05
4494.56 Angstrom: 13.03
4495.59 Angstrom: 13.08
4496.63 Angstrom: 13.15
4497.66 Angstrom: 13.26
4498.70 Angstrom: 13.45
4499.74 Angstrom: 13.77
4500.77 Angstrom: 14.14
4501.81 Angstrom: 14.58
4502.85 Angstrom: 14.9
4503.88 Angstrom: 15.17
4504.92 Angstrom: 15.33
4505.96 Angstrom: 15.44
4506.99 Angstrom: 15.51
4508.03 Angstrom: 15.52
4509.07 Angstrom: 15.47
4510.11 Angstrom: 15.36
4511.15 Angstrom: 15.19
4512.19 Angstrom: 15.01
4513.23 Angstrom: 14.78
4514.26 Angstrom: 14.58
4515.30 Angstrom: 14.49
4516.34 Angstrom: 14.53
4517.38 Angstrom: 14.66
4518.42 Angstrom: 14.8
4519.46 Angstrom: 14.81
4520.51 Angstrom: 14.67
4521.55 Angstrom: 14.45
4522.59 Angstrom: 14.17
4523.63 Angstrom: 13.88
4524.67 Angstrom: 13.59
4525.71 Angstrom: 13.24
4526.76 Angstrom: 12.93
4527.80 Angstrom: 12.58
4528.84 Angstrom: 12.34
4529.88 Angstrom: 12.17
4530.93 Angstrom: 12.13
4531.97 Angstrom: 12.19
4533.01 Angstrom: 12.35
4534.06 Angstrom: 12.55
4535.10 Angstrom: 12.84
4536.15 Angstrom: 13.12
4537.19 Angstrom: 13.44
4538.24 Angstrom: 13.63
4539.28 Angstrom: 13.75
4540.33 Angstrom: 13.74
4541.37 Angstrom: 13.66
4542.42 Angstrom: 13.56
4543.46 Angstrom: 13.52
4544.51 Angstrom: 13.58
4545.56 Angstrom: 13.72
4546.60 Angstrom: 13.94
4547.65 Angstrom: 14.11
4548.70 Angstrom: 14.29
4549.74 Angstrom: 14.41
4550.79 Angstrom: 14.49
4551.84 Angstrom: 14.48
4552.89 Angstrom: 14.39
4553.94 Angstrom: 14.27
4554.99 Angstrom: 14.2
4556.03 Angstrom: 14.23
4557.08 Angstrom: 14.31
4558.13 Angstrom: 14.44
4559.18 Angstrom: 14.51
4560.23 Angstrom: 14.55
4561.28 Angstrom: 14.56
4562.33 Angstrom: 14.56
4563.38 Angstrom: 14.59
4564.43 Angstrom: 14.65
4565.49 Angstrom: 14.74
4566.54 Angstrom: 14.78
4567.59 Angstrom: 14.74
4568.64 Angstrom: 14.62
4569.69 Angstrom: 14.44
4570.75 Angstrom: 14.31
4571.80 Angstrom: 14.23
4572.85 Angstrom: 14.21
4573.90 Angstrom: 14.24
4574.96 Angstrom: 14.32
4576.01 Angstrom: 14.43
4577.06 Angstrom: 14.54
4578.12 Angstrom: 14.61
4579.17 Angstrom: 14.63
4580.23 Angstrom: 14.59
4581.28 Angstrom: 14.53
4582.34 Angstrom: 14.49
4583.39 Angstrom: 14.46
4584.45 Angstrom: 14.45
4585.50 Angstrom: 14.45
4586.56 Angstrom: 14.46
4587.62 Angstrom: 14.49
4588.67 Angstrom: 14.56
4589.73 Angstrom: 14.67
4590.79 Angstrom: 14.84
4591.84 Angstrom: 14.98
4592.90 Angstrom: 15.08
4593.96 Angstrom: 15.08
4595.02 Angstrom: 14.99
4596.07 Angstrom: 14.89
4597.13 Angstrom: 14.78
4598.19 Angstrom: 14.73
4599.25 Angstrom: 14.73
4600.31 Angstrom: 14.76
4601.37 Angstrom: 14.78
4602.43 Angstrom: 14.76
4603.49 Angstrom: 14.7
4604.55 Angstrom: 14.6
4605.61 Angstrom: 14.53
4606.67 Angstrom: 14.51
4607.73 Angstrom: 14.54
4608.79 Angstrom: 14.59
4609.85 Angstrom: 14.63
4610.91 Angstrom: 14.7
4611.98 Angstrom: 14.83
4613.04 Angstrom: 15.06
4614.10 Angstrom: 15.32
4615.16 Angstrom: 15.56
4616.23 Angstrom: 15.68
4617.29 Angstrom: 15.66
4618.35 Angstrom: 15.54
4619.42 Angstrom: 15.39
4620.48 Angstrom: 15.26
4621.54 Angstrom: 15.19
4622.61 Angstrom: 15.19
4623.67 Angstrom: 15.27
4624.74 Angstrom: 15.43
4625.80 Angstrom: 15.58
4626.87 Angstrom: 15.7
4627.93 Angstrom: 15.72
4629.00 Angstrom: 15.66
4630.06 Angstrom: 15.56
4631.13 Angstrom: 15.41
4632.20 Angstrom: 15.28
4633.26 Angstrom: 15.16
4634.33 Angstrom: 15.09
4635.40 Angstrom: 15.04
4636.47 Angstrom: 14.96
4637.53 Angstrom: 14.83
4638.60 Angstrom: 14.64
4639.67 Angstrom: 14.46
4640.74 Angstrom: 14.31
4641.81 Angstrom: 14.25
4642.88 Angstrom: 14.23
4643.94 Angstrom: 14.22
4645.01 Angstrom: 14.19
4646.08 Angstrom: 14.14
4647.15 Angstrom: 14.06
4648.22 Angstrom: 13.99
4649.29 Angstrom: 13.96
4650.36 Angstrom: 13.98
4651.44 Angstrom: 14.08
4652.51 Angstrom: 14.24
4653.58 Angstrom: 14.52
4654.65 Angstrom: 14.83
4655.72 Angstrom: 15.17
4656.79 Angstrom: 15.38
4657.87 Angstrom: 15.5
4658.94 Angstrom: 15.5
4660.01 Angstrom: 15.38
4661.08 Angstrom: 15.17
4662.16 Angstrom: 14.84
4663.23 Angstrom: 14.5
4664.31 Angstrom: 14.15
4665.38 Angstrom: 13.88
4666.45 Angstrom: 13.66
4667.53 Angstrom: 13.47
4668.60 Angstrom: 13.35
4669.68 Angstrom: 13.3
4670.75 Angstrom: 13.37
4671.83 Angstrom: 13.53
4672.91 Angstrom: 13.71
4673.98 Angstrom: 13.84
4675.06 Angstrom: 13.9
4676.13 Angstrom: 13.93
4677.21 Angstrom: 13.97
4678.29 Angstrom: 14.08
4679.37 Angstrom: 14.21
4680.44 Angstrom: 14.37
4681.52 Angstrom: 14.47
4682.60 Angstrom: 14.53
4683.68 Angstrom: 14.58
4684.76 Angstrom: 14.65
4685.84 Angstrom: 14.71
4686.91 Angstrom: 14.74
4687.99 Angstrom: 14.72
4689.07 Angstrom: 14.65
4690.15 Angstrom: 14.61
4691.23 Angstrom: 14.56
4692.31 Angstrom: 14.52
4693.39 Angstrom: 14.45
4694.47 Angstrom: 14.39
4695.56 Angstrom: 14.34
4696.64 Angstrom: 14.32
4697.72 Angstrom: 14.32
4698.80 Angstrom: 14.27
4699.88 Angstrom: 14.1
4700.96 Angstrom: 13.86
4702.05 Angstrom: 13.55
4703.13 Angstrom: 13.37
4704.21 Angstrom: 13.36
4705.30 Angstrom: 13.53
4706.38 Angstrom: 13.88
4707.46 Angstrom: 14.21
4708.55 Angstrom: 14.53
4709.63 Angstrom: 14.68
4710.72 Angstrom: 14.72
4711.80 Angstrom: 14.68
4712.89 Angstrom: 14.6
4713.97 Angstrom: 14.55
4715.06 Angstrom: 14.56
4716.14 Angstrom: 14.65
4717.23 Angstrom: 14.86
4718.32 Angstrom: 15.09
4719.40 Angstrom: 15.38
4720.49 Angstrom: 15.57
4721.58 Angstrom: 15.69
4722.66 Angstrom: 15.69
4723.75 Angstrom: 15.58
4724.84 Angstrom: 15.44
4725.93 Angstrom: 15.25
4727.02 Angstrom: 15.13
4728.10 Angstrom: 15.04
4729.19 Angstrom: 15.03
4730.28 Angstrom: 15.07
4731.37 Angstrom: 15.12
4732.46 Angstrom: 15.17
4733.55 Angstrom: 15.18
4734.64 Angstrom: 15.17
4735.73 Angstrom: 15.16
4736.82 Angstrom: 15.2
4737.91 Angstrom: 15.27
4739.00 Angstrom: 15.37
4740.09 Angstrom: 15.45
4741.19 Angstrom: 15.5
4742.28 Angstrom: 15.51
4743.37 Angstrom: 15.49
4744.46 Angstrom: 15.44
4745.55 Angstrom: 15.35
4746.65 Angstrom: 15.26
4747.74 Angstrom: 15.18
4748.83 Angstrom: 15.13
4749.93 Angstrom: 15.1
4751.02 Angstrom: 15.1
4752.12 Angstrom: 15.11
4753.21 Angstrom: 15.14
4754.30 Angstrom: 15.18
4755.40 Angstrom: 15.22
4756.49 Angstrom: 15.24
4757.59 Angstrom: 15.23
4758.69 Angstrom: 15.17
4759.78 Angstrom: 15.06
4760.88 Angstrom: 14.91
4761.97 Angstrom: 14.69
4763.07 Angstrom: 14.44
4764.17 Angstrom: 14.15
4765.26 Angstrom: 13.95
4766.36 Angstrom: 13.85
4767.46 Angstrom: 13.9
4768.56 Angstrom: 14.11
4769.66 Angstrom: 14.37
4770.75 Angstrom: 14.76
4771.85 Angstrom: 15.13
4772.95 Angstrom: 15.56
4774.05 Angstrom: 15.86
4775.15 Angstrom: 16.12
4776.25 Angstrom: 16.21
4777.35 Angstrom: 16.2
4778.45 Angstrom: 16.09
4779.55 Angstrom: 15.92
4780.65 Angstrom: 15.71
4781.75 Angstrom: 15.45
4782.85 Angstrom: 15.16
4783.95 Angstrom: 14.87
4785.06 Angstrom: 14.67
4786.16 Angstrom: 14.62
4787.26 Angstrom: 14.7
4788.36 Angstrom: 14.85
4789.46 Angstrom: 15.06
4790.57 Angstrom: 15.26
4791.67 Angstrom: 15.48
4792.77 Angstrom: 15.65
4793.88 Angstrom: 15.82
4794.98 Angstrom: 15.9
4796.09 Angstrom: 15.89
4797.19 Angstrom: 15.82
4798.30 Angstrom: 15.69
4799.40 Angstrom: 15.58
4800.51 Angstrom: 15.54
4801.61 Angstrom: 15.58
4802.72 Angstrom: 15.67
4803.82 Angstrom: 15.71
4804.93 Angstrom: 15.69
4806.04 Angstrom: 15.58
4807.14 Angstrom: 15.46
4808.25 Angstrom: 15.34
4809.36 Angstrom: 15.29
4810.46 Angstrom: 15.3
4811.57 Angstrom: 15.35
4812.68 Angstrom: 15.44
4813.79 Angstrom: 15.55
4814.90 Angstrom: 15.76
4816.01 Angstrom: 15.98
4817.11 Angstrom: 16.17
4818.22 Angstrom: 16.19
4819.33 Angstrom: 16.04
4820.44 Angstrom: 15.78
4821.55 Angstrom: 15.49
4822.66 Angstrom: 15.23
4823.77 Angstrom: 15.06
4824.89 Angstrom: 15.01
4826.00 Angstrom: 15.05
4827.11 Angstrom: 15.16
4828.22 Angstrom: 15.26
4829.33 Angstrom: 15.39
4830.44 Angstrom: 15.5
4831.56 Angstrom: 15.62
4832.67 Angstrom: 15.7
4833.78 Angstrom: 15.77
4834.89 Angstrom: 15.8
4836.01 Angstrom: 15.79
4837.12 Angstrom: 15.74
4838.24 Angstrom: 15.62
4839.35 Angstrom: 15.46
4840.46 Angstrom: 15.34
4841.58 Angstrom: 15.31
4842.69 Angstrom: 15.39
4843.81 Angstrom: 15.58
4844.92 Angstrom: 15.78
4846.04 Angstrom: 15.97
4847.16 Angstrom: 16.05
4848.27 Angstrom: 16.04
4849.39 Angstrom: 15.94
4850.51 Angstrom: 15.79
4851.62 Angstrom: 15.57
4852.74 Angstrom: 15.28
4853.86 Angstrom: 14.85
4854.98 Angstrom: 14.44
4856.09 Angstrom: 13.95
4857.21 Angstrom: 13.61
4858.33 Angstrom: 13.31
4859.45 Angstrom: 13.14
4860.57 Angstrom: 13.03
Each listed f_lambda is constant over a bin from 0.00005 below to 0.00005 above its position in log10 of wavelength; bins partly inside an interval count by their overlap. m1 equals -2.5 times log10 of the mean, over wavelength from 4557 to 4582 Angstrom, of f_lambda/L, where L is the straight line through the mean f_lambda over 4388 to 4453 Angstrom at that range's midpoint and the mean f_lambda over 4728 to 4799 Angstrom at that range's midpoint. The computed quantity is -0.081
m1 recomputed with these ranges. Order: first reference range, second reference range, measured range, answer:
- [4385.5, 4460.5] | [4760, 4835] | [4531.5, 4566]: -0.06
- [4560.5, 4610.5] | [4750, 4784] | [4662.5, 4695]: 0.05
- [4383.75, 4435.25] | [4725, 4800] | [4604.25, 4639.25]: -0.10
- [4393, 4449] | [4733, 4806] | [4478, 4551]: -0.07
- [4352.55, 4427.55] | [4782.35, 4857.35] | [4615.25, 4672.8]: -0.06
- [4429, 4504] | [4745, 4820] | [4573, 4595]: -0.05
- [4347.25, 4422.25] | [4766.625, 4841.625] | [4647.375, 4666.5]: -0.04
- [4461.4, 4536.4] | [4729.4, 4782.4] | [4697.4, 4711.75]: 0.06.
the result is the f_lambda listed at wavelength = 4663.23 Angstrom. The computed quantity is 14.5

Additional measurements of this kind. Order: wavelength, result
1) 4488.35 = 13.83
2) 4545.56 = 13.72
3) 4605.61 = 14.53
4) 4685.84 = 14.71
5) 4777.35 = 16.2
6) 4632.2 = 15.28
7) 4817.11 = 16.17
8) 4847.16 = 16.05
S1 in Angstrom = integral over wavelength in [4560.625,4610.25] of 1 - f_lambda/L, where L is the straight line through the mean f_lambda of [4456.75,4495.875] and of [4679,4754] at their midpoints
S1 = -2.65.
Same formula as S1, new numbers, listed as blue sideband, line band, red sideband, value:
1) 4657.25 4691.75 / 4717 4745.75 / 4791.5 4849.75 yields -1.0 Angstrom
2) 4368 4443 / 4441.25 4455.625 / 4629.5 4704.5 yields -1.1 Angstrom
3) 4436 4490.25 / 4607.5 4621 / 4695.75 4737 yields -1.1 Angstrom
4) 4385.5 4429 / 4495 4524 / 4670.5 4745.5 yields -4.3 Angstrom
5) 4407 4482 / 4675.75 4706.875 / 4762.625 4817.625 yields 0.7 Angstrom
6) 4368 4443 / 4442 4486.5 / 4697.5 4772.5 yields -2.6 Angstrom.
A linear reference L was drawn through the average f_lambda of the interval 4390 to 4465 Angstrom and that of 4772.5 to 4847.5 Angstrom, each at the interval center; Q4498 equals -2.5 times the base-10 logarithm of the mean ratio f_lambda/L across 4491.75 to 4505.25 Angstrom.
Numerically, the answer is -0.08 mag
